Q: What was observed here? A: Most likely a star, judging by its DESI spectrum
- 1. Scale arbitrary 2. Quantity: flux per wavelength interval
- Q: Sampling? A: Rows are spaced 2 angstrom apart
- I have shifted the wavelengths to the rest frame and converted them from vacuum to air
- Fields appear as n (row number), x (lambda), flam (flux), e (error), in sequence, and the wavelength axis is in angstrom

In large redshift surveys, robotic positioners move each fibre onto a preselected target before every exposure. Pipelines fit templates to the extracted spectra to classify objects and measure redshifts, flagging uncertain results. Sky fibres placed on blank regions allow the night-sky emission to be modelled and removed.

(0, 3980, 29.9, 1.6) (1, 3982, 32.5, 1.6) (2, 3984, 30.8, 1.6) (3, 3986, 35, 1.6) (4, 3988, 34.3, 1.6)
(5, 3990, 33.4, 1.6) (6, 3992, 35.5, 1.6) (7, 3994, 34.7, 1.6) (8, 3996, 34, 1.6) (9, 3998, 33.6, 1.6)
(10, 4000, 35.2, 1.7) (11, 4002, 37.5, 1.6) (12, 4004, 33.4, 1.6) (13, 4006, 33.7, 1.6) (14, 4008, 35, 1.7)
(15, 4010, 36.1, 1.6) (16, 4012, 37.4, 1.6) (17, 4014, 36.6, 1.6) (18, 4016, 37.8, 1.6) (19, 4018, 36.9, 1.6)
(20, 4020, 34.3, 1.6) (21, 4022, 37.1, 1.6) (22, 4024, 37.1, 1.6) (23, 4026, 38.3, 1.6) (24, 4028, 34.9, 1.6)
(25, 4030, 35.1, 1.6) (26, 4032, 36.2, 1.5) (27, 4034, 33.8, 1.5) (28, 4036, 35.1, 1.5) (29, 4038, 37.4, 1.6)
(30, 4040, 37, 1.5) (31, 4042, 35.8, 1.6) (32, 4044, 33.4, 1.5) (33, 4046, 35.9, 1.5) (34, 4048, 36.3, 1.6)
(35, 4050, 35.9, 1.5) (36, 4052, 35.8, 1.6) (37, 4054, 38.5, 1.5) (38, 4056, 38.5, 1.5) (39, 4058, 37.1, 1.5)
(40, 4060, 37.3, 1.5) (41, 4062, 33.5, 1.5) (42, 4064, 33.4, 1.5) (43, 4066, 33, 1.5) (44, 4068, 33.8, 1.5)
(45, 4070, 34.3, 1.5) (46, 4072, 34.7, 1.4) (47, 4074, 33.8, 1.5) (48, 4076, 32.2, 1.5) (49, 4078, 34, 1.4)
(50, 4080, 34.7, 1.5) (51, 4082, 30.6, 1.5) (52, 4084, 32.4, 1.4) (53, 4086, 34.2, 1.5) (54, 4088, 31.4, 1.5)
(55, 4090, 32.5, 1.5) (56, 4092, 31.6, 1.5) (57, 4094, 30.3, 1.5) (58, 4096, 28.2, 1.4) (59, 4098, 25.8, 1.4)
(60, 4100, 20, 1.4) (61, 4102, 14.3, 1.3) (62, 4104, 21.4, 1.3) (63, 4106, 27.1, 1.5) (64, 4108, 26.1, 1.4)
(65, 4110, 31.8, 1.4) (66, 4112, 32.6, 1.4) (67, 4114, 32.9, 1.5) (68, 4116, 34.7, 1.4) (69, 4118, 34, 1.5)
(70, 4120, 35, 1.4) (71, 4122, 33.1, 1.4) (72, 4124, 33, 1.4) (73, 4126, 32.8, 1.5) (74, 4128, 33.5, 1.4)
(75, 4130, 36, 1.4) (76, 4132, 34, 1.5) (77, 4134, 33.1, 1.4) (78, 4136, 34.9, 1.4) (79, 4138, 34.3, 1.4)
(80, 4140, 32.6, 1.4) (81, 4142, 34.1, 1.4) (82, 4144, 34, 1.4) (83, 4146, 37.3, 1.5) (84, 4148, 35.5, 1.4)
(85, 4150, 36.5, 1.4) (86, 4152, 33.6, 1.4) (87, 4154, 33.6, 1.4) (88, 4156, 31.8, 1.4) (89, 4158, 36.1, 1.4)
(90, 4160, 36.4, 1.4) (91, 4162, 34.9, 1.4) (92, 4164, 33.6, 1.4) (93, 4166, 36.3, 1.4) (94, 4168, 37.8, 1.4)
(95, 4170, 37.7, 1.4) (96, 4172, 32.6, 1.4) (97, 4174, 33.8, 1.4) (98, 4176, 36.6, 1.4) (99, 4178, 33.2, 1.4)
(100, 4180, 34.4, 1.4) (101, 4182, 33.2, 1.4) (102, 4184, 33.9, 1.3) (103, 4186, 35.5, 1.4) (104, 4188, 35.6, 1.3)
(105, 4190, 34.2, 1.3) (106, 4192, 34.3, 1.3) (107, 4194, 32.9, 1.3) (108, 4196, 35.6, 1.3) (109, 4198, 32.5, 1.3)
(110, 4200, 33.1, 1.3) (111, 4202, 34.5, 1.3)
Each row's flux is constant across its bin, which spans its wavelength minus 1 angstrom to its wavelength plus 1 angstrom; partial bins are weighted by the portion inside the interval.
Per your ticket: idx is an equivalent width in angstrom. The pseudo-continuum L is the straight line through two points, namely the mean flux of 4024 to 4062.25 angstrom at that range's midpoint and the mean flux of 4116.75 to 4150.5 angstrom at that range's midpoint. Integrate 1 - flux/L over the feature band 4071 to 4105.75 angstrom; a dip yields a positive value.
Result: 5.7 angstrom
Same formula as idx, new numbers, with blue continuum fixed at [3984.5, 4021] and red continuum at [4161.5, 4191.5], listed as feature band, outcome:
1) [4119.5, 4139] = 0.57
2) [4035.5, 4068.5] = -0.65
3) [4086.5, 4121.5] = 6.06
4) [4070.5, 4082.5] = 0.54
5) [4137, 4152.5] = 0.07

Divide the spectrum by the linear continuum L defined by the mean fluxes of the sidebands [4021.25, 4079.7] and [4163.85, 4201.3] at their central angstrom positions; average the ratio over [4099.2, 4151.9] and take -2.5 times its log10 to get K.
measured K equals 0.10 mag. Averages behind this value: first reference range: 35.5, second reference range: 34.6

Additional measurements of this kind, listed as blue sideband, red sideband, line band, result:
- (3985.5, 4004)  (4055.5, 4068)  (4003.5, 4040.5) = -0.032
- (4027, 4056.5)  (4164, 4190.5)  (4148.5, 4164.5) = 0.015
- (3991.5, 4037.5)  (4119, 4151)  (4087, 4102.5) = 0.269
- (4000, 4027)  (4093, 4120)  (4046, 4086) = -0.105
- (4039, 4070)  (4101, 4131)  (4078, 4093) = 0.016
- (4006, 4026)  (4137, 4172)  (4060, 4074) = 0.058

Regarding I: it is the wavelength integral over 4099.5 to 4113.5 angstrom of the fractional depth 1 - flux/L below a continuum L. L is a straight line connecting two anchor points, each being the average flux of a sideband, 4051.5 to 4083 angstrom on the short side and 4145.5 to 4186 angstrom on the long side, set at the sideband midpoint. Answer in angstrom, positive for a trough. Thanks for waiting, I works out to 3.8 angstrom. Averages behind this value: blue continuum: 34.7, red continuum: 34.9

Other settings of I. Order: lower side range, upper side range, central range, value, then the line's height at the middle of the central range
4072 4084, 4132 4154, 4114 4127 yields 0.13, 34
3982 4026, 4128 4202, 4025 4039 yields -0.29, 35.1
